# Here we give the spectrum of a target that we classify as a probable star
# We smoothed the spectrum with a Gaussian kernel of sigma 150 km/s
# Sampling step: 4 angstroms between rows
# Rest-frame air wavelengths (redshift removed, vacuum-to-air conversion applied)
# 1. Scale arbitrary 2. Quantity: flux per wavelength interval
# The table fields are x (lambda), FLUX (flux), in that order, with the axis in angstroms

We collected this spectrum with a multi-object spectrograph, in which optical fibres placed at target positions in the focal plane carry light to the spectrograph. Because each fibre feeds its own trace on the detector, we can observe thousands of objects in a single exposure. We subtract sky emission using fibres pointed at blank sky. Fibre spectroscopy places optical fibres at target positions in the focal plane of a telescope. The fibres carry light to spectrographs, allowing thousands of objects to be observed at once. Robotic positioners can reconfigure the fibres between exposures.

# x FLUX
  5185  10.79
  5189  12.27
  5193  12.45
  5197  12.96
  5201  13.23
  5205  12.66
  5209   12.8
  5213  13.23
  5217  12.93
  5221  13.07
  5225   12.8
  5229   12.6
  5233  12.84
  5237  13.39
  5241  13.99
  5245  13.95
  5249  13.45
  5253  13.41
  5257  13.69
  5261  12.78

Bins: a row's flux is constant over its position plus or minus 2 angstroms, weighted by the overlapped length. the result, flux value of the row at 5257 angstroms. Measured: 13.69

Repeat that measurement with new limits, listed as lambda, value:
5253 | 13.41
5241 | 13.99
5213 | 13.23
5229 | 12.6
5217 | 12.93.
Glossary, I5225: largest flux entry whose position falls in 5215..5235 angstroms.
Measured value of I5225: 13.07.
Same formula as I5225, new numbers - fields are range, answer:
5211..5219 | 13.23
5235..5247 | 13.99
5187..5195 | 12.45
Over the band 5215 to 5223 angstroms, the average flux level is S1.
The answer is 13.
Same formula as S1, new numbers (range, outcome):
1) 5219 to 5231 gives 12.8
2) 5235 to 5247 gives 13.8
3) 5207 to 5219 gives 13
